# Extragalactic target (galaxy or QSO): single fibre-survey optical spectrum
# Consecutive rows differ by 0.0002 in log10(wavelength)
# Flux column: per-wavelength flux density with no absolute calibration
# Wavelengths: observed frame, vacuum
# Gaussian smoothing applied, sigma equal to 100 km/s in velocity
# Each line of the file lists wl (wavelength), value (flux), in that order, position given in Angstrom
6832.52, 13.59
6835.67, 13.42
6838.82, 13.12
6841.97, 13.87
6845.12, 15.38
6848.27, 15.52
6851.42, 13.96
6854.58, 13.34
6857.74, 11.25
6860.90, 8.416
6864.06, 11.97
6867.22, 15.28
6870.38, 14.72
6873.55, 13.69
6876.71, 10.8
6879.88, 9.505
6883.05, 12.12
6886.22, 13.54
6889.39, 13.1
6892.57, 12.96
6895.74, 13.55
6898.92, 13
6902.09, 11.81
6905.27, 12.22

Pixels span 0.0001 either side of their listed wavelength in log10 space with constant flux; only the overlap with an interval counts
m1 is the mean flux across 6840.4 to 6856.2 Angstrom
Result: 14.4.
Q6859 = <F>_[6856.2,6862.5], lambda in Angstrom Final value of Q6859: 9.83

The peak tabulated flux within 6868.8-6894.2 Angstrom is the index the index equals 14.72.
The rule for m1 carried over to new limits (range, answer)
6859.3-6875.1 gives 12.8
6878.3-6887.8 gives 11.7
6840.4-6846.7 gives 14.6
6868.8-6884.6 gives 12.2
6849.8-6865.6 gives 11.8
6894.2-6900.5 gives 13.3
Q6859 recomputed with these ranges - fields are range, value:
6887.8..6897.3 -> 13.2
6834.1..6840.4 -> 13.3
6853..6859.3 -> 12.3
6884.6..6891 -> 13.3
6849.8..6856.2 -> 13.6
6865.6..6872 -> 15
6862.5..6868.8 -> 13.6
